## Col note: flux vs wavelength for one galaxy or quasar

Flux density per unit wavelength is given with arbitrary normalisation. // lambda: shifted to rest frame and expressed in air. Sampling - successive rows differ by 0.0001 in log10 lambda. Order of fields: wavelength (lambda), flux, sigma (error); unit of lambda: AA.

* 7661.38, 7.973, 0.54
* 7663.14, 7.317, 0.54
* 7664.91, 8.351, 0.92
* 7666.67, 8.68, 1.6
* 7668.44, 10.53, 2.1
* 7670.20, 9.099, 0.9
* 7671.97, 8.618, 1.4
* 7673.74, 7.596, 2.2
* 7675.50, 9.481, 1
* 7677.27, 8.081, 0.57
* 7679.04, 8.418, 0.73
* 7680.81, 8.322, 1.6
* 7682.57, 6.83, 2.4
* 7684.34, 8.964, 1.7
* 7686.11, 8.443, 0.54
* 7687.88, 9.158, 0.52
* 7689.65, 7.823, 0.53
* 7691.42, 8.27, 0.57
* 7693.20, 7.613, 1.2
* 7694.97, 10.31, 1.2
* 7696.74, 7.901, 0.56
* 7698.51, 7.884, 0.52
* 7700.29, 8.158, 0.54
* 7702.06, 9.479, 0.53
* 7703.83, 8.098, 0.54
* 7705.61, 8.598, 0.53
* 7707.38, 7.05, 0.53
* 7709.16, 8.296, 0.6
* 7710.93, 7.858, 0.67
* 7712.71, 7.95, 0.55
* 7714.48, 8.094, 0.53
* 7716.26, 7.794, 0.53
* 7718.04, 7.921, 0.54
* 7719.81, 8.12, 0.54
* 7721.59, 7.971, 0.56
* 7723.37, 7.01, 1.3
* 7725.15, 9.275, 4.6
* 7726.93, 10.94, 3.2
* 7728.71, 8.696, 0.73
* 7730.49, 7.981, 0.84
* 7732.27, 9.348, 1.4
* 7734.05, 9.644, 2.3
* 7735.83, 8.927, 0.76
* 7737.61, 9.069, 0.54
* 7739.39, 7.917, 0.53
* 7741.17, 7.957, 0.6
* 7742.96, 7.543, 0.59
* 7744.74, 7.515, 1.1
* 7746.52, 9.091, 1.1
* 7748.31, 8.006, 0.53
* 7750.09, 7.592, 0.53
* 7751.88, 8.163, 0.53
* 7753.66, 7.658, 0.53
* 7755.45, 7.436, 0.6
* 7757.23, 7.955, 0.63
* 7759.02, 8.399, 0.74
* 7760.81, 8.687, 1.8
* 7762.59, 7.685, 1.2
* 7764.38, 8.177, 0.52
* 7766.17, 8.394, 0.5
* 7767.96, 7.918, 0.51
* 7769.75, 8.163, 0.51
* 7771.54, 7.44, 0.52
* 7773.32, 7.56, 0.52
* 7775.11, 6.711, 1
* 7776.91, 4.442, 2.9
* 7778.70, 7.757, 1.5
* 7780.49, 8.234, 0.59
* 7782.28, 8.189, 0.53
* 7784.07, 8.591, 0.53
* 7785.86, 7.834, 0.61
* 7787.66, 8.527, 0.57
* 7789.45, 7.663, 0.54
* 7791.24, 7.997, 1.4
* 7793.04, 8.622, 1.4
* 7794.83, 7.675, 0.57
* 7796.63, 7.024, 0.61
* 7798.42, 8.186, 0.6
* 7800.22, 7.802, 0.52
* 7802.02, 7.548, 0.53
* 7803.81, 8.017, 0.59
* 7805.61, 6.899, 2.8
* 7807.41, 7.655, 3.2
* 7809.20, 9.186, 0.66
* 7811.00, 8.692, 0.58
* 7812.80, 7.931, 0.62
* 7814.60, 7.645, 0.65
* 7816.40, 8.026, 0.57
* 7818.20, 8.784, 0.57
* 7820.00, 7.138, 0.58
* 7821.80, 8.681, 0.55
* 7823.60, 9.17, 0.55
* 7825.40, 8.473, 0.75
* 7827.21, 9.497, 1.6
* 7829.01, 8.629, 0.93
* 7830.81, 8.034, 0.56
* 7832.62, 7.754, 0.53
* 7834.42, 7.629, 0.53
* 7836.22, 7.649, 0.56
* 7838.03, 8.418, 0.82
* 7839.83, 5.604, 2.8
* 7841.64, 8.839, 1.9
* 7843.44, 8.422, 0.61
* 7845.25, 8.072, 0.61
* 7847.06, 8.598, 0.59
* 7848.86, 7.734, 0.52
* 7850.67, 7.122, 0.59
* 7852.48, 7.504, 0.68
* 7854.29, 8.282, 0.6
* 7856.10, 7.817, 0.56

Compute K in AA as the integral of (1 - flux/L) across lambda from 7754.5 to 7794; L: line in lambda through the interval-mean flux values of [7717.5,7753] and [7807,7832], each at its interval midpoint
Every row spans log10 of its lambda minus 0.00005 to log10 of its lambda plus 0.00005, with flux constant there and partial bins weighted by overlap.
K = 2.7 AA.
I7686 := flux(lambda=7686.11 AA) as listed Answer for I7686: 8.443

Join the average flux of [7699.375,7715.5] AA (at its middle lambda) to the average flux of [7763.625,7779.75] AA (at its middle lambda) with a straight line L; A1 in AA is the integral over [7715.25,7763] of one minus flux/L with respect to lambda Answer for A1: -3.2 AA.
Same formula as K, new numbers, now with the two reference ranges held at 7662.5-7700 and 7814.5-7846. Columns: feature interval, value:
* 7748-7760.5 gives 0.6 AA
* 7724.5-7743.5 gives -1.2 AA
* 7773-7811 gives 2.2 AA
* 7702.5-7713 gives 0.5 AA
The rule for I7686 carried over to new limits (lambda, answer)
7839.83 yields 5.604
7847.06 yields 8.598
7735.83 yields 8.927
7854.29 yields 8.282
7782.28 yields 8.189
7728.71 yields 8.696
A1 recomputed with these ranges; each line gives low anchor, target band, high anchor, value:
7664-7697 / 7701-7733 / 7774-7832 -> 0.1 AA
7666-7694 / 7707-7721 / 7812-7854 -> 0.8 AA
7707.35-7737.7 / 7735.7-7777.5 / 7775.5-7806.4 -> 1.2 AA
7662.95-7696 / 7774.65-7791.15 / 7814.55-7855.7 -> 1.3 AA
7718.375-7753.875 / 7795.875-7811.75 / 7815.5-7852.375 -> 0.6 AA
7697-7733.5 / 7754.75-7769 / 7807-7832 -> 0.5 AA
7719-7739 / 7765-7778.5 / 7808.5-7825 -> 2.1 AA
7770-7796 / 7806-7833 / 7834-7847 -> -1.9 AA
